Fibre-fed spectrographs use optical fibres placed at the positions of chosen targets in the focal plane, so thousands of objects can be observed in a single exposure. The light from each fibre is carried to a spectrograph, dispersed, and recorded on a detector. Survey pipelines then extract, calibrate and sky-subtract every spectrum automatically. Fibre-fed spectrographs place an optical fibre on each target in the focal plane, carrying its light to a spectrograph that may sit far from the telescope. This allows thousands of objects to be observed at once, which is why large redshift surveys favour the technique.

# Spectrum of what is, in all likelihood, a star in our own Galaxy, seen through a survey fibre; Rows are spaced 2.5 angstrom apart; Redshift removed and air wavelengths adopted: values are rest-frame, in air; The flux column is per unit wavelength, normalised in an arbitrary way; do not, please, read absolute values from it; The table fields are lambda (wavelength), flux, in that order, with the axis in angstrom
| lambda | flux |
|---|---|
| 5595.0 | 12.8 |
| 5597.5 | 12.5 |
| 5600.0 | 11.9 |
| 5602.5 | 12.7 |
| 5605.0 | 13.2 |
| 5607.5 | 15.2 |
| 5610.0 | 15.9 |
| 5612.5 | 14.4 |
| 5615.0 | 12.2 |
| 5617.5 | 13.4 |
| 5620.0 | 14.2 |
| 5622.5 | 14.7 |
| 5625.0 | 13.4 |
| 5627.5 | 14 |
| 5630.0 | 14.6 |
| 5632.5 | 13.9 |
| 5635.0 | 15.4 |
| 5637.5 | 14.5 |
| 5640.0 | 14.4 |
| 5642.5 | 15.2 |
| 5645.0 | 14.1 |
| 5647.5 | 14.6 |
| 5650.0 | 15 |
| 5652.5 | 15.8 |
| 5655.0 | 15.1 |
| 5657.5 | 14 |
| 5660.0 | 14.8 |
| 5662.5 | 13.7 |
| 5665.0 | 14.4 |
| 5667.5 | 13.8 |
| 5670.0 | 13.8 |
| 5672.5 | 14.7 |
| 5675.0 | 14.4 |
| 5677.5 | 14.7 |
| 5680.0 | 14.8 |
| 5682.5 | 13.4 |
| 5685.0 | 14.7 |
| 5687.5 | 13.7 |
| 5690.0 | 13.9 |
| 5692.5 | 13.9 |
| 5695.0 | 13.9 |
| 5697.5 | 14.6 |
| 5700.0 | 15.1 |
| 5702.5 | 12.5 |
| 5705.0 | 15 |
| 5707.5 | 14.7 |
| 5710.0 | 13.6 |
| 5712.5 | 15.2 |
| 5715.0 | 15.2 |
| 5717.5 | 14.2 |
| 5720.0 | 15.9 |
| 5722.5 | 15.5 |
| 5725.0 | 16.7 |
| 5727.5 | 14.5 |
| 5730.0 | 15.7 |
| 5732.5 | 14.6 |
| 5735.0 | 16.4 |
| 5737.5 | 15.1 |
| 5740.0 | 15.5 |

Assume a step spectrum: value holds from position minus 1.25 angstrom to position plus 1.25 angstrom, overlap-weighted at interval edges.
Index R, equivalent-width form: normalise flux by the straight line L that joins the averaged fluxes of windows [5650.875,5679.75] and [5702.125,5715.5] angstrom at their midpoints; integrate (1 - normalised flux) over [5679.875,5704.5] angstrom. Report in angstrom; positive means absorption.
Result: 0.7 angstrom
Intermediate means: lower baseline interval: 14.5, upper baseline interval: 14.4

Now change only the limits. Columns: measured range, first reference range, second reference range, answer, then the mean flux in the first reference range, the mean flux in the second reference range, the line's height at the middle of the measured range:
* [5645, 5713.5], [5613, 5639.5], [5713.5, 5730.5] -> 1.9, 14.1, 15.4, 14.8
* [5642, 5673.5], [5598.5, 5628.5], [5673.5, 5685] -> -0.8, 13.8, 14.4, 14.2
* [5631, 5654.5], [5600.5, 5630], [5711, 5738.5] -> -0.8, 13.9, 15.3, 14.3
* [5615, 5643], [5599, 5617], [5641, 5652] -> 0.1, 13.7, 14.8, 14.3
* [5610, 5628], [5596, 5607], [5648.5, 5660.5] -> -0.6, 12.8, 14.9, 13.5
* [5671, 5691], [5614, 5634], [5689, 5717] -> -0.1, 13.8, 14.3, 14.2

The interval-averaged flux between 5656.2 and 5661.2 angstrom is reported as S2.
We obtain 14.4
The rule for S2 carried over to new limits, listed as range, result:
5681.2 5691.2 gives 13.9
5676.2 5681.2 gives 14.7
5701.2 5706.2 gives 13.8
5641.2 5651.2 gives 14.7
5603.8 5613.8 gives 14.7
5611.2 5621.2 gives 13.6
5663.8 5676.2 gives 14.2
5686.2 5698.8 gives 14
